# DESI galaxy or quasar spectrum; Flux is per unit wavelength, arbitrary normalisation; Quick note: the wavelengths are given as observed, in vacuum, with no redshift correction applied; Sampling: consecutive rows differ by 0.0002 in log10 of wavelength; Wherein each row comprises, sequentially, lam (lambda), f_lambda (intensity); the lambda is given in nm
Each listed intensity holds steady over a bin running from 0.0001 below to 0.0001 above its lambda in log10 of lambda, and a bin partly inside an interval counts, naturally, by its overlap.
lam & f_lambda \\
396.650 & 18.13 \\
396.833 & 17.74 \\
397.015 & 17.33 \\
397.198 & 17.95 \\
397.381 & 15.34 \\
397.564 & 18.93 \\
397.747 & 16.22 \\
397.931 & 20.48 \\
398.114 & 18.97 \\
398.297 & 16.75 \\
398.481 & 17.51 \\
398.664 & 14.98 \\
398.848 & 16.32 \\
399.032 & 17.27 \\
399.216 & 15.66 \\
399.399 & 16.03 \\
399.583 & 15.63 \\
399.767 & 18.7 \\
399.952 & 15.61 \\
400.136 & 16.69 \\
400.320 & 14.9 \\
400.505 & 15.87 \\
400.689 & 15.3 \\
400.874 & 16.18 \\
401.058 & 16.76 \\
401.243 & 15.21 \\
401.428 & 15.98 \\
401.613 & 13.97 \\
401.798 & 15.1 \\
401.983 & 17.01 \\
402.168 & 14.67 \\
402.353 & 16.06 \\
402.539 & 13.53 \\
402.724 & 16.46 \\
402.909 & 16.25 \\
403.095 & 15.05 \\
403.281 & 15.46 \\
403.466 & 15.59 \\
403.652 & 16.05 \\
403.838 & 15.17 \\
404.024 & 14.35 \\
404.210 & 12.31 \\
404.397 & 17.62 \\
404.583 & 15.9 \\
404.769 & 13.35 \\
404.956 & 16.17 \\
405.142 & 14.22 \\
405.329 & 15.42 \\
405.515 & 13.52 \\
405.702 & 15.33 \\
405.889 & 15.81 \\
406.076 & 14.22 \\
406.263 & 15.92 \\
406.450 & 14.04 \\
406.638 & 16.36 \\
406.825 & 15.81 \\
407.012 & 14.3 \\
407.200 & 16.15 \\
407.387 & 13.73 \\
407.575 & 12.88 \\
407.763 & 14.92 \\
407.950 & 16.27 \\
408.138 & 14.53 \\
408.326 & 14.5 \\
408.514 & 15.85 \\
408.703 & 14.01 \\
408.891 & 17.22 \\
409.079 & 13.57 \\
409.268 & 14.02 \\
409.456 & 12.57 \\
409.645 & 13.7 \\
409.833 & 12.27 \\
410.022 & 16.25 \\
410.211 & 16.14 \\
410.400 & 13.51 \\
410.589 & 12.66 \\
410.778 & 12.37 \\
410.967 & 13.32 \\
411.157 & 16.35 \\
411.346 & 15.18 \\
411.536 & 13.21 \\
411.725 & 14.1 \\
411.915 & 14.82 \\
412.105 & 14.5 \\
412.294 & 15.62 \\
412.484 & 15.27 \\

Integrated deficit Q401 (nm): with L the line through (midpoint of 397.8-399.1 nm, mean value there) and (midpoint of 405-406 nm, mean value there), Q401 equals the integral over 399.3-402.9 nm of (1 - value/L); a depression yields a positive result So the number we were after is 0.15 nm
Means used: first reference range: 17.4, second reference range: 14.9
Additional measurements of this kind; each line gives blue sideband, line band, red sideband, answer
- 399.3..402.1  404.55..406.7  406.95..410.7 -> 0.006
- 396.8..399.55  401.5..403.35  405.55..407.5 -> 0.083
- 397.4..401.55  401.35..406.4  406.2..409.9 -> 0.127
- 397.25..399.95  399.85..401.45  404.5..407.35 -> 0.061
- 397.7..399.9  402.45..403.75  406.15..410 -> 0.036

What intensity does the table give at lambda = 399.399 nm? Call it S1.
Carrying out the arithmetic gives 16.03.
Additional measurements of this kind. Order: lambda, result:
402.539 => 13.53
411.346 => 15.18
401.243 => 15.21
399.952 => 15.61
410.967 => 13.32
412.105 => 14.5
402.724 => 16.46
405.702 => 15.33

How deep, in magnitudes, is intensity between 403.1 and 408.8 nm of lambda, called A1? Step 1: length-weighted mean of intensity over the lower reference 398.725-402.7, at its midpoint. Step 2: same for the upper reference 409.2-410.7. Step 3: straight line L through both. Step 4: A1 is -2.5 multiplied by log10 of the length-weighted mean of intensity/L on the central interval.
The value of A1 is -0.02 mag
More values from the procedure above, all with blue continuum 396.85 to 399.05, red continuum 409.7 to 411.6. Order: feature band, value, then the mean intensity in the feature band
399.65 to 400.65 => 0.03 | 16.3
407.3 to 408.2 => 0.03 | 14.5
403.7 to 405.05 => 0.05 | 15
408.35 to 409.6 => 0.00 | 14.5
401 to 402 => 0.06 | 15.5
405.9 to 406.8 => 0.00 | 15.2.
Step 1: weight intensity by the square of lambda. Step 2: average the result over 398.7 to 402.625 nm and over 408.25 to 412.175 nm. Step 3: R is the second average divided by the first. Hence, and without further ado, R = 0.95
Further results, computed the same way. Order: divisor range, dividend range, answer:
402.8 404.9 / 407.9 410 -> 0.97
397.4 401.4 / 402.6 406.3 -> 0.94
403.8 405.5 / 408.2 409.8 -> 0.99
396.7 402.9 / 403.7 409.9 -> 0.93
